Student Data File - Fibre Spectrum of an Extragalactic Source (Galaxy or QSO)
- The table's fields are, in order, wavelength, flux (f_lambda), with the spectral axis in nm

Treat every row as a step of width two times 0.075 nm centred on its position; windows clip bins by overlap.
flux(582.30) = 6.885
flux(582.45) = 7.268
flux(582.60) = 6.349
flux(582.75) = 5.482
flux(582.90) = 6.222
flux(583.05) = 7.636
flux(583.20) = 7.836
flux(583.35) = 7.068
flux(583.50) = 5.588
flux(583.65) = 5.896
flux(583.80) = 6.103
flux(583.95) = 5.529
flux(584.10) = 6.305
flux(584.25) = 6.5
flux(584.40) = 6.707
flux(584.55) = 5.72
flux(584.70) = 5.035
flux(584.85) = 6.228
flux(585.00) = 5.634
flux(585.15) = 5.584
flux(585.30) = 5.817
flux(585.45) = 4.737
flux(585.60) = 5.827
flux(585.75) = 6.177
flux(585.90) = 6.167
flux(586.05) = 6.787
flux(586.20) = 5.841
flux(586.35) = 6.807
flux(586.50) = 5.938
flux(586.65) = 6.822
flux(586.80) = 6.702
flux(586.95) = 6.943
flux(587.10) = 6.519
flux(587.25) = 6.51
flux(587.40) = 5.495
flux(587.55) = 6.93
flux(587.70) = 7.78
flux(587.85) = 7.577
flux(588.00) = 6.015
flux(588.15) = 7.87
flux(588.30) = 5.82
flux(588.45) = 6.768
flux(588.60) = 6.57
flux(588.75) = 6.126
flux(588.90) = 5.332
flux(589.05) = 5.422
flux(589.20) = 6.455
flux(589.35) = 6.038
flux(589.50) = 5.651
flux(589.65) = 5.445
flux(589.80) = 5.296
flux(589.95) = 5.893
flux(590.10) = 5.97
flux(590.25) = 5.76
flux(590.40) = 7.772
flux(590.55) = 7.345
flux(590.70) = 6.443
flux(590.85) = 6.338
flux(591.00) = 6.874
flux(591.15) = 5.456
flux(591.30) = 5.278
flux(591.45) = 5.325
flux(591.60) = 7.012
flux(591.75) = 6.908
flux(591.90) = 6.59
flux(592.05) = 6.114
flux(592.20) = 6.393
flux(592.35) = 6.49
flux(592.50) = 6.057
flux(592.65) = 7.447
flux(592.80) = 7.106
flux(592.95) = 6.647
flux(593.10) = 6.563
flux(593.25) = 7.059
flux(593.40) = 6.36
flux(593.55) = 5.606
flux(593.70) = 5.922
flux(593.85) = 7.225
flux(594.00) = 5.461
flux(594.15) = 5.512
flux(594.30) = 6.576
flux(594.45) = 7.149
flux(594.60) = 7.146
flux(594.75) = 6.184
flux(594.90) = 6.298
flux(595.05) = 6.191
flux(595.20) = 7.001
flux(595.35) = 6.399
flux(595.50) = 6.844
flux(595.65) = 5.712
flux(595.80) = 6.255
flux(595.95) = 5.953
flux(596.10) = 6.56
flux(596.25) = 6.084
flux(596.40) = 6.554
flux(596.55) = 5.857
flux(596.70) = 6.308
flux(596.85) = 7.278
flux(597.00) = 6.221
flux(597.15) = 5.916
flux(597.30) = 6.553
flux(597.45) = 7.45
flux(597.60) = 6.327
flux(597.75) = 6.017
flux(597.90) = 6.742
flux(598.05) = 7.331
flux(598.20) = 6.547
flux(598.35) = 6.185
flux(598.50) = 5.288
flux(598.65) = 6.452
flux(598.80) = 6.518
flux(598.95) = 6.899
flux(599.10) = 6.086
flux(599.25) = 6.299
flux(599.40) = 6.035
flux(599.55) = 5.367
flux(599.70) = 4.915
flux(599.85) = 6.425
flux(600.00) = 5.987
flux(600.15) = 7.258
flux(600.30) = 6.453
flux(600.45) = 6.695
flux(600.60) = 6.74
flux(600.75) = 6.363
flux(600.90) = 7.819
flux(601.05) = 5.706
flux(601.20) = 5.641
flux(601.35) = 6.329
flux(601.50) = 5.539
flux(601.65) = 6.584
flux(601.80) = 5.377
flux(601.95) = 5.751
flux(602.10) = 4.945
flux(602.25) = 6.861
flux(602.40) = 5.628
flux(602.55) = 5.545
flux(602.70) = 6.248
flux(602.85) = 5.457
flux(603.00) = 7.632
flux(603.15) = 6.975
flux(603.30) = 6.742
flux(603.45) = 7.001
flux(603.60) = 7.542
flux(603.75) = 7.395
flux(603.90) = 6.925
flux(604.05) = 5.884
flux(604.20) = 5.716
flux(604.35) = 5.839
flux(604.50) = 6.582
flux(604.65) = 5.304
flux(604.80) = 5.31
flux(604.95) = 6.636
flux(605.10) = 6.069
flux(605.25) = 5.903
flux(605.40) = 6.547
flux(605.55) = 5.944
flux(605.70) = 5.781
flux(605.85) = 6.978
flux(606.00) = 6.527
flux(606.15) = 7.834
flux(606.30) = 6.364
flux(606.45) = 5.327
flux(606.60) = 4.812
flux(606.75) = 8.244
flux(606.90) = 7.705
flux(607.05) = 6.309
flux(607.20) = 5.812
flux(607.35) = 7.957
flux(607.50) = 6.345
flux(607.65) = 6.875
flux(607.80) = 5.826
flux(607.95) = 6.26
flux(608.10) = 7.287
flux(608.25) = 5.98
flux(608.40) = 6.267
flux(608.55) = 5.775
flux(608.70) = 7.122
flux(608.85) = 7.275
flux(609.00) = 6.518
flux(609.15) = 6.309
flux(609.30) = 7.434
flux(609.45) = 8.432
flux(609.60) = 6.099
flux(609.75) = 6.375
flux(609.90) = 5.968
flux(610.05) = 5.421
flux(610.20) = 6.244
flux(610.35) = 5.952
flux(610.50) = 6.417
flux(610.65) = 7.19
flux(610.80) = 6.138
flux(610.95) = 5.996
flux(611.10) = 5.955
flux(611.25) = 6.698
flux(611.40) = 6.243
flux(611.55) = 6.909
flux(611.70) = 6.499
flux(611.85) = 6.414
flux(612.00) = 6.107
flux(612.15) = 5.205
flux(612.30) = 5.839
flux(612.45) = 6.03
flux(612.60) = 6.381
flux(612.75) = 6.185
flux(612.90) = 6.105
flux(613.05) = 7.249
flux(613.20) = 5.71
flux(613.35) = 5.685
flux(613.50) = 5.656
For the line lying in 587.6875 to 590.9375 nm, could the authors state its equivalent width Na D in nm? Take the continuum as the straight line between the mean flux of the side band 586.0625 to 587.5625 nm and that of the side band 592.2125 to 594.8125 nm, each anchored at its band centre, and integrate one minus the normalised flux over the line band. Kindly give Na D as 0.07 nm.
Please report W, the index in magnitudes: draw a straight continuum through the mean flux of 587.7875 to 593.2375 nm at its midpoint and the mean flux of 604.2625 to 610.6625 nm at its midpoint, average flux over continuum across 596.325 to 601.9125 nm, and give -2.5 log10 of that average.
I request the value 0.01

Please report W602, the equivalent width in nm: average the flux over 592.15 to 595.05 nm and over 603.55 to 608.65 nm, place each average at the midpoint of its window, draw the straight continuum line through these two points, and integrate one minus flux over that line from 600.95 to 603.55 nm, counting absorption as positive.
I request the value 0.114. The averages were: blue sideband 6.48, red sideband 6.41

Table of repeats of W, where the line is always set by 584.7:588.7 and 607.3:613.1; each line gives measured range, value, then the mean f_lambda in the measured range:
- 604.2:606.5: 0.039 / 6.19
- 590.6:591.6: 0.053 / 6.07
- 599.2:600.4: 0.052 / 6.1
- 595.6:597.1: 0.018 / 6.28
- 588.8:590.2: 0.114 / 5.73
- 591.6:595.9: -0.017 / 6.48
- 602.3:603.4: 0.011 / 6.35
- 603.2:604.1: -0.087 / 6.95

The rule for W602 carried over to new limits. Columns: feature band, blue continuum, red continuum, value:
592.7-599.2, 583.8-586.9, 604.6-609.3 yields -0.19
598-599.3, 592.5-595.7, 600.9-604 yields 0.00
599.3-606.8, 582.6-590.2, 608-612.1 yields 0.16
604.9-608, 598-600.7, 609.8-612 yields -0.09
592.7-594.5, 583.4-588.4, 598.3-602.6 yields -0.07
